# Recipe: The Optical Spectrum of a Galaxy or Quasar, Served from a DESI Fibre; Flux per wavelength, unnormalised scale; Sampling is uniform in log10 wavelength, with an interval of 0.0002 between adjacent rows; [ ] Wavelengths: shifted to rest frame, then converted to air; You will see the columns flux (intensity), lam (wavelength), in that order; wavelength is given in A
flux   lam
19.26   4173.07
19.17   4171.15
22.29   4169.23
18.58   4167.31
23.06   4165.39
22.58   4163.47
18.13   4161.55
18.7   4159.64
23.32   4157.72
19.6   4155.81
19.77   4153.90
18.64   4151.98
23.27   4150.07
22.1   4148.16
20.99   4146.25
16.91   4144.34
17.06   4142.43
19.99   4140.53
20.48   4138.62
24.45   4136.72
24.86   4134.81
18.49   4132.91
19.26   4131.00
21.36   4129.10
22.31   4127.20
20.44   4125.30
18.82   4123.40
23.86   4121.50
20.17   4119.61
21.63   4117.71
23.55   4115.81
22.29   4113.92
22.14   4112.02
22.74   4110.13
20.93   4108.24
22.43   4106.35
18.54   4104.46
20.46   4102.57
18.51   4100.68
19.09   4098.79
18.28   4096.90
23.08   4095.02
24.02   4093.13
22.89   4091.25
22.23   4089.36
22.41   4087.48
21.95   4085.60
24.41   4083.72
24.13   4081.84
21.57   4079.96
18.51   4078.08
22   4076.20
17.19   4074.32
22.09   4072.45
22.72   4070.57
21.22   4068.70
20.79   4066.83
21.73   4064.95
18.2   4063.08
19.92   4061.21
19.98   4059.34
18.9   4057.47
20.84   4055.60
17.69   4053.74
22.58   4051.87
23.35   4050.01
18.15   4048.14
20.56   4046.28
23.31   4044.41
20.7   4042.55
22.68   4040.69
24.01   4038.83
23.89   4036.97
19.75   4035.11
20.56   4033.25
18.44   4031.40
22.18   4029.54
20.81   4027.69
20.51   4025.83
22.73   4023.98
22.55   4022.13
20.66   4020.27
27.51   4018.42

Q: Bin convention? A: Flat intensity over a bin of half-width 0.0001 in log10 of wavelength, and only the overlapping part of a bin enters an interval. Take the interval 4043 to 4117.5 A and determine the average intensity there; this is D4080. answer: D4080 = 21.2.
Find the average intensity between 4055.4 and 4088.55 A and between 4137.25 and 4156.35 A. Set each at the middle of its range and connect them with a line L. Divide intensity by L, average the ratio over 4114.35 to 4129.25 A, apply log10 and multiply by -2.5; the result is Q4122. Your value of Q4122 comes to -0.06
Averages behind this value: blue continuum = 21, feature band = 21.6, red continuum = 20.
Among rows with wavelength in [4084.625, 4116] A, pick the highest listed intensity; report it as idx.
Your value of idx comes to 24.02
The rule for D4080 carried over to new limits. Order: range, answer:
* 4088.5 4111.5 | 21.1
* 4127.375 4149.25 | 20.6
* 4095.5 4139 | 21.1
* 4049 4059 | 20.6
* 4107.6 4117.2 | 22.3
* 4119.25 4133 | 20.7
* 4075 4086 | 22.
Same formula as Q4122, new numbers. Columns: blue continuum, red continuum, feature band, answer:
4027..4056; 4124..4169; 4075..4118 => -0.04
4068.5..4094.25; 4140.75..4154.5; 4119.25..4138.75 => -0.05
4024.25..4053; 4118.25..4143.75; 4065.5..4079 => 0.03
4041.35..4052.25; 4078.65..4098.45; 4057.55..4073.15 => 0.06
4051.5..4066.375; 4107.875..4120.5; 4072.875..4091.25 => -0.05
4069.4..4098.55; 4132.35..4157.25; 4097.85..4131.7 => 0.01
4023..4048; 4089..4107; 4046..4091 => 0.01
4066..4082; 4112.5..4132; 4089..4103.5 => 0.01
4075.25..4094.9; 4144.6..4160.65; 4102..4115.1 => 0.02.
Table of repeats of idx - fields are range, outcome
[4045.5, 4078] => 23.35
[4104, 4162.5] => 24.86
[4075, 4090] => 24.41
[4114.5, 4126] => 23.86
